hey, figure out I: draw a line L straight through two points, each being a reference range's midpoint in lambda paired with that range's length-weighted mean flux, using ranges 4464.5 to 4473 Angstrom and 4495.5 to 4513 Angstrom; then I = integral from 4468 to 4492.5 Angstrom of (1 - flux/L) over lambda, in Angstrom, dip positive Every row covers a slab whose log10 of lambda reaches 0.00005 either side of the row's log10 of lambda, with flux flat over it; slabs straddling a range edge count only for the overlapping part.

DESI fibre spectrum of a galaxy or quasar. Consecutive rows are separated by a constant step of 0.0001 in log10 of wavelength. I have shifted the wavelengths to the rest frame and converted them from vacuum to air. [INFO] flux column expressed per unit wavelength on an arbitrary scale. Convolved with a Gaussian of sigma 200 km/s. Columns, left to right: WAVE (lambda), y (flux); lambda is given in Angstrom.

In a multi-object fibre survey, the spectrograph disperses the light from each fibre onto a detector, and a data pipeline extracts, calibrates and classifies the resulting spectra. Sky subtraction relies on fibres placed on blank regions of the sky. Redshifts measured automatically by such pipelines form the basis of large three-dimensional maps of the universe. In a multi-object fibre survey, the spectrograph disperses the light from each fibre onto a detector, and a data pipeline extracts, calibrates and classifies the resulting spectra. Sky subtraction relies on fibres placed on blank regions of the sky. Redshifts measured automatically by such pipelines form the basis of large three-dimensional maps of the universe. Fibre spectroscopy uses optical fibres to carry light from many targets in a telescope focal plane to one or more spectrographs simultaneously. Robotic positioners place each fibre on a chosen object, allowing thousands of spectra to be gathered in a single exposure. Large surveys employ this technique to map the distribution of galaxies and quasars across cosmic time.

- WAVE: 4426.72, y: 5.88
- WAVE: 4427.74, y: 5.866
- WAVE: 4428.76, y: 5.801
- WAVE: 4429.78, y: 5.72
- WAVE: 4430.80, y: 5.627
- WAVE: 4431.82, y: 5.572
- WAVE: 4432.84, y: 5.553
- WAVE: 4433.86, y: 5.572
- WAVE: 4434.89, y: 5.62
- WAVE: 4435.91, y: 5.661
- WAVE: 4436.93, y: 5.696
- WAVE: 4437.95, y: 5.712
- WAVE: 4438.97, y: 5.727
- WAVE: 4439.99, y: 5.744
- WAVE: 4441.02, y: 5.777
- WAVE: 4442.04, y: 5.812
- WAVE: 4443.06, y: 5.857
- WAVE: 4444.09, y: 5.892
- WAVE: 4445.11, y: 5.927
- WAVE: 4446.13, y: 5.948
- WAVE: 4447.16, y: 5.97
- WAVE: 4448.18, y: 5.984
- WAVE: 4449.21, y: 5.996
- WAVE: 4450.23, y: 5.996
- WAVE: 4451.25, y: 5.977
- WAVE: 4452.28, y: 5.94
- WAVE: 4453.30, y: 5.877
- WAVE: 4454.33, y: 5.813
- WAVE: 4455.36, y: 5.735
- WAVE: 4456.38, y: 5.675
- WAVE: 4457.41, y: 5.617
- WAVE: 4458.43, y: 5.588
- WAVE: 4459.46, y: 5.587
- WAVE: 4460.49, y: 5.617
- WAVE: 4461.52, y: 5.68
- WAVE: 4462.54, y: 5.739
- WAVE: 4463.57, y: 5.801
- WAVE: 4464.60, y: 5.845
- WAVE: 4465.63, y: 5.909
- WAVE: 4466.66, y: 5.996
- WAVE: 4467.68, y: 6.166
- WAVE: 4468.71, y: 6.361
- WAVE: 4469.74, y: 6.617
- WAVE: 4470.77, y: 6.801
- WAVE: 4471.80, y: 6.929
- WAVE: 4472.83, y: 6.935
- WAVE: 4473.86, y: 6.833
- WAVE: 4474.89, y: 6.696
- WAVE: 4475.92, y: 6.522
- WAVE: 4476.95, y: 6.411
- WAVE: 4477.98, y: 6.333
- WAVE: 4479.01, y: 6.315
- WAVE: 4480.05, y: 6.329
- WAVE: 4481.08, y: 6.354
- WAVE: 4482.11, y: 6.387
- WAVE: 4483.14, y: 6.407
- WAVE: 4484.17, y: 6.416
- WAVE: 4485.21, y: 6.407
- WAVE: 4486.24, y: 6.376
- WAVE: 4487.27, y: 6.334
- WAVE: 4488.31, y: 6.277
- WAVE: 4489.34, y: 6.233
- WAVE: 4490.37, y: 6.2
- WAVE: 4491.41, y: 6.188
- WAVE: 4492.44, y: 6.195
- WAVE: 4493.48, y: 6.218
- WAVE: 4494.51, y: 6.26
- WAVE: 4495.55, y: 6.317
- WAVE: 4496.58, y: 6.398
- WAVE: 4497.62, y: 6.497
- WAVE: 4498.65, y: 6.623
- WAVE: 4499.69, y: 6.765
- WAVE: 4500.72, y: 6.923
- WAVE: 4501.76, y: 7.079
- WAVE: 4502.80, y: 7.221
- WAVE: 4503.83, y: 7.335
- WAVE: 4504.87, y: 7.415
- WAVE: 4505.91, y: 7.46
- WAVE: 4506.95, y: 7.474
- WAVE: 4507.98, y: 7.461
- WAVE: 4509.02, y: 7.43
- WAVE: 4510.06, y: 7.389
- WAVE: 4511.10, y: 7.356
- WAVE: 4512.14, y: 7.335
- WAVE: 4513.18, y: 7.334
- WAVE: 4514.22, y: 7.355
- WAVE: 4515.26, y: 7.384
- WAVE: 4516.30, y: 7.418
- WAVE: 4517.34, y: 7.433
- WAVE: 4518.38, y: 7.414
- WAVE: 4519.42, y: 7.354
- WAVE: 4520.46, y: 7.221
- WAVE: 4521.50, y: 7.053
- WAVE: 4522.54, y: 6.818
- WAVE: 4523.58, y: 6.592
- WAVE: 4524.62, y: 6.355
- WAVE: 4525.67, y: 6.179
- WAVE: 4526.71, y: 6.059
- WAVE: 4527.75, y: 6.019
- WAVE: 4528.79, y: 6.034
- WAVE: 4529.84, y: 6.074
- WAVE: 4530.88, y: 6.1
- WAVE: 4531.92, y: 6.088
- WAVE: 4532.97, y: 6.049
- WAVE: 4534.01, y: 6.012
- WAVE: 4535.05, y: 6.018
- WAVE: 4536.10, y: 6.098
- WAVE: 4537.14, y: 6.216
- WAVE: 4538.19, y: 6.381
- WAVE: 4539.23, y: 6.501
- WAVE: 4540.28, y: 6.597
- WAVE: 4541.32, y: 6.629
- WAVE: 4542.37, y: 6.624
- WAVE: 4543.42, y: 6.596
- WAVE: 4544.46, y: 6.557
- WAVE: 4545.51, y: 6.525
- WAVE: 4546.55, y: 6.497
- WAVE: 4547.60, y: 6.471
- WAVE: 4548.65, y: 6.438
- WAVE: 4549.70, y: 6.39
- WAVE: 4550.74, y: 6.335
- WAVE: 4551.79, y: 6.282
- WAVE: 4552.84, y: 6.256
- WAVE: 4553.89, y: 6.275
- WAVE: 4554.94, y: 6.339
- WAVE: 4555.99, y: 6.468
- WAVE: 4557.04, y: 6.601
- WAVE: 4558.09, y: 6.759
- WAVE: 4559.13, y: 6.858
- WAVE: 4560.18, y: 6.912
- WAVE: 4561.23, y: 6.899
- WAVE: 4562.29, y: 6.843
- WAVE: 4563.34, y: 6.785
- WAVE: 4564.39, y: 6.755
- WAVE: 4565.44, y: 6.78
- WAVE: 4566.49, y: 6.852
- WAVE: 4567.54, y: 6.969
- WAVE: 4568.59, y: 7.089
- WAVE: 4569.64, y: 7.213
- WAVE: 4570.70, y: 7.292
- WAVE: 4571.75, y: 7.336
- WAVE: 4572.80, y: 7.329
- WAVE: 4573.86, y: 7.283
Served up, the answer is 0.6 Angstrom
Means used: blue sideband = 6.4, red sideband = 7.11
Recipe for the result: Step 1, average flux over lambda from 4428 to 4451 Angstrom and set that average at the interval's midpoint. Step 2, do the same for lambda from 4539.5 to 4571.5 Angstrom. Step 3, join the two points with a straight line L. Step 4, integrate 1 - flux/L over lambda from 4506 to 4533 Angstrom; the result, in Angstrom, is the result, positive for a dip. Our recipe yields -2.16 Angstrom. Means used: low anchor 5.78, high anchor 6.67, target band 6.9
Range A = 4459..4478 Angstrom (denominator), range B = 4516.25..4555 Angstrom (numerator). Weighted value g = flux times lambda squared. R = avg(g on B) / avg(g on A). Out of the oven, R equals 1.1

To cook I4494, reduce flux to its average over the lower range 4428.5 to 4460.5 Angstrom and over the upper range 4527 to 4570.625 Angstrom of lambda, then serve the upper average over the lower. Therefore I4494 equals 1.13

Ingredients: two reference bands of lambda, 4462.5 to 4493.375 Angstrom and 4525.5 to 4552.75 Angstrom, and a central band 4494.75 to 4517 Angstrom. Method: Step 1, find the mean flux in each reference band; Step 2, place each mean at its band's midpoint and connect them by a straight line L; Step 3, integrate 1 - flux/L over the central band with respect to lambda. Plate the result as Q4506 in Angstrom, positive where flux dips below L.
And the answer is -2.8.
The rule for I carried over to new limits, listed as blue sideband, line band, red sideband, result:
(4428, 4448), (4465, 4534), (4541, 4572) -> -4.8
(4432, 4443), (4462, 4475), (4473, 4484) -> -0.1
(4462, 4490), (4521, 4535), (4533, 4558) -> 0.3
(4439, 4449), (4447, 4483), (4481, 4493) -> -0.2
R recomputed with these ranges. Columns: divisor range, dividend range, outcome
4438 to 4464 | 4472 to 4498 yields 1.12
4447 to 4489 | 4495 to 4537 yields 1.13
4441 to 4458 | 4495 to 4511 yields 1.23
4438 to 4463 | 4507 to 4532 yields 1.23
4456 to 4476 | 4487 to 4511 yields 1.12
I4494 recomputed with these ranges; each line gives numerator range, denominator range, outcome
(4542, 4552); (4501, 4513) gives 0.88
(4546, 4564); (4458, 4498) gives 1.05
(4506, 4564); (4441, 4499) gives 1.08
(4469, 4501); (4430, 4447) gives 1.13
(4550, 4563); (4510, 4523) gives 0.90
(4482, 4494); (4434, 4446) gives 1.09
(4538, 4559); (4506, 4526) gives 0.90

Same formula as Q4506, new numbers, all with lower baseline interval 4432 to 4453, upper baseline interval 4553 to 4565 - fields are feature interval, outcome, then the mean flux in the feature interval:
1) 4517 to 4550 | 0.0 Angstrom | 6.48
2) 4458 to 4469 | 0.2 Angstrom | 5.83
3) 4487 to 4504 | -0.9 Angstrom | 6.52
